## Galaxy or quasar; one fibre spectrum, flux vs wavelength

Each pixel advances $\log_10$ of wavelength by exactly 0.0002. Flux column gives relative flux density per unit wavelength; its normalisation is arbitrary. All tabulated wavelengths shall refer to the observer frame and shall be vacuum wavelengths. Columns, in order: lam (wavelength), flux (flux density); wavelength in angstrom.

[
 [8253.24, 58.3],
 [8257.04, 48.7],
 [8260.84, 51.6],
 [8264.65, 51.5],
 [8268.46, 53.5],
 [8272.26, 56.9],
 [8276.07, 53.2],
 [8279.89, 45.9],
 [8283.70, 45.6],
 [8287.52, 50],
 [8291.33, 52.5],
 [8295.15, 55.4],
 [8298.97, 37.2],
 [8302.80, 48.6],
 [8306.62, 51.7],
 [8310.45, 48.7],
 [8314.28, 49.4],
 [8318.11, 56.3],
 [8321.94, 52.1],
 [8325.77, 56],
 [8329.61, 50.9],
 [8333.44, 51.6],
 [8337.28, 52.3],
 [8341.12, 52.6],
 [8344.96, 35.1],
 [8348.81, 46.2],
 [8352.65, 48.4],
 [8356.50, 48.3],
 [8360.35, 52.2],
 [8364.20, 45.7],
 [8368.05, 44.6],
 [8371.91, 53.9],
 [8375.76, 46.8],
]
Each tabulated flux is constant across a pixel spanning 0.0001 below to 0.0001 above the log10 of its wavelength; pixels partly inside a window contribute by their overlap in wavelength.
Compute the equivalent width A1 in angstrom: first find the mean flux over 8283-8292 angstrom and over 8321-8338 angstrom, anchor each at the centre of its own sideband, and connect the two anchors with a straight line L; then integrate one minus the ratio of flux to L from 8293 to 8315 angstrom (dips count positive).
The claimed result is 1.0 angstrom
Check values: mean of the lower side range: 49.5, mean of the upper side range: 52.6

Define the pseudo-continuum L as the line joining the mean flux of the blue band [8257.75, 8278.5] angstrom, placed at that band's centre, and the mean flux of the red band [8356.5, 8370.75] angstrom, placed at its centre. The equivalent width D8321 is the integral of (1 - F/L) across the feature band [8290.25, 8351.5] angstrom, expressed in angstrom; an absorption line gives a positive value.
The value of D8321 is 0.5 angstrom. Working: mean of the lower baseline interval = 52.9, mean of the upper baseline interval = 47.9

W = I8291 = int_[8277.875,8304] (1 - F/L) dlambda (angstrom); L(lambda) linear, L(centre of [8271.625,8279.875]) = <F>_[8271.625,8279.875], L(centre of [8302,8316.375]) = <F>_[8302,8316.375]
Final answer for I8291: 1.7 angstrom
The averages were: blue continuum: 52.6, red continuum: 49.8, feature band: 47.9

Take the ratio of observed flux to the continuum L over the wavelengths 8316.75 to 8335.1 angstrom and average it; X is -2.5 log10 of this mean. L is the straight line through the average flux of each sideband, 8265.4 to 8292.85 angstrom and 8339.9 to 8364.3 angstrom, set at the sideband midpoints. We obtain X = -0.11 mag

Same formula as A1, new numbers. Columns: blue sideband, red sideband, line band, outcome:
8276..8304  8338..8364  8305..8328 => -2.19 angstrom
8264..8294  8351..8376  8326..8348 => 0.24 angstrom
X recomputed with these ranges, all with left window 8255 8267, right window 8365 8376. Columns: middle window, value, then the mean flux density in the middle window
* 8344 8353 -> 0.13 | 43.2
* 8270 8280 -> -0.06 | 53.2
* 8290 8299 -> -0.01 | 50.4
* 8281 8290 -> 0.05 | 48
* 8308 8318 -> -0.02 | 50.5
